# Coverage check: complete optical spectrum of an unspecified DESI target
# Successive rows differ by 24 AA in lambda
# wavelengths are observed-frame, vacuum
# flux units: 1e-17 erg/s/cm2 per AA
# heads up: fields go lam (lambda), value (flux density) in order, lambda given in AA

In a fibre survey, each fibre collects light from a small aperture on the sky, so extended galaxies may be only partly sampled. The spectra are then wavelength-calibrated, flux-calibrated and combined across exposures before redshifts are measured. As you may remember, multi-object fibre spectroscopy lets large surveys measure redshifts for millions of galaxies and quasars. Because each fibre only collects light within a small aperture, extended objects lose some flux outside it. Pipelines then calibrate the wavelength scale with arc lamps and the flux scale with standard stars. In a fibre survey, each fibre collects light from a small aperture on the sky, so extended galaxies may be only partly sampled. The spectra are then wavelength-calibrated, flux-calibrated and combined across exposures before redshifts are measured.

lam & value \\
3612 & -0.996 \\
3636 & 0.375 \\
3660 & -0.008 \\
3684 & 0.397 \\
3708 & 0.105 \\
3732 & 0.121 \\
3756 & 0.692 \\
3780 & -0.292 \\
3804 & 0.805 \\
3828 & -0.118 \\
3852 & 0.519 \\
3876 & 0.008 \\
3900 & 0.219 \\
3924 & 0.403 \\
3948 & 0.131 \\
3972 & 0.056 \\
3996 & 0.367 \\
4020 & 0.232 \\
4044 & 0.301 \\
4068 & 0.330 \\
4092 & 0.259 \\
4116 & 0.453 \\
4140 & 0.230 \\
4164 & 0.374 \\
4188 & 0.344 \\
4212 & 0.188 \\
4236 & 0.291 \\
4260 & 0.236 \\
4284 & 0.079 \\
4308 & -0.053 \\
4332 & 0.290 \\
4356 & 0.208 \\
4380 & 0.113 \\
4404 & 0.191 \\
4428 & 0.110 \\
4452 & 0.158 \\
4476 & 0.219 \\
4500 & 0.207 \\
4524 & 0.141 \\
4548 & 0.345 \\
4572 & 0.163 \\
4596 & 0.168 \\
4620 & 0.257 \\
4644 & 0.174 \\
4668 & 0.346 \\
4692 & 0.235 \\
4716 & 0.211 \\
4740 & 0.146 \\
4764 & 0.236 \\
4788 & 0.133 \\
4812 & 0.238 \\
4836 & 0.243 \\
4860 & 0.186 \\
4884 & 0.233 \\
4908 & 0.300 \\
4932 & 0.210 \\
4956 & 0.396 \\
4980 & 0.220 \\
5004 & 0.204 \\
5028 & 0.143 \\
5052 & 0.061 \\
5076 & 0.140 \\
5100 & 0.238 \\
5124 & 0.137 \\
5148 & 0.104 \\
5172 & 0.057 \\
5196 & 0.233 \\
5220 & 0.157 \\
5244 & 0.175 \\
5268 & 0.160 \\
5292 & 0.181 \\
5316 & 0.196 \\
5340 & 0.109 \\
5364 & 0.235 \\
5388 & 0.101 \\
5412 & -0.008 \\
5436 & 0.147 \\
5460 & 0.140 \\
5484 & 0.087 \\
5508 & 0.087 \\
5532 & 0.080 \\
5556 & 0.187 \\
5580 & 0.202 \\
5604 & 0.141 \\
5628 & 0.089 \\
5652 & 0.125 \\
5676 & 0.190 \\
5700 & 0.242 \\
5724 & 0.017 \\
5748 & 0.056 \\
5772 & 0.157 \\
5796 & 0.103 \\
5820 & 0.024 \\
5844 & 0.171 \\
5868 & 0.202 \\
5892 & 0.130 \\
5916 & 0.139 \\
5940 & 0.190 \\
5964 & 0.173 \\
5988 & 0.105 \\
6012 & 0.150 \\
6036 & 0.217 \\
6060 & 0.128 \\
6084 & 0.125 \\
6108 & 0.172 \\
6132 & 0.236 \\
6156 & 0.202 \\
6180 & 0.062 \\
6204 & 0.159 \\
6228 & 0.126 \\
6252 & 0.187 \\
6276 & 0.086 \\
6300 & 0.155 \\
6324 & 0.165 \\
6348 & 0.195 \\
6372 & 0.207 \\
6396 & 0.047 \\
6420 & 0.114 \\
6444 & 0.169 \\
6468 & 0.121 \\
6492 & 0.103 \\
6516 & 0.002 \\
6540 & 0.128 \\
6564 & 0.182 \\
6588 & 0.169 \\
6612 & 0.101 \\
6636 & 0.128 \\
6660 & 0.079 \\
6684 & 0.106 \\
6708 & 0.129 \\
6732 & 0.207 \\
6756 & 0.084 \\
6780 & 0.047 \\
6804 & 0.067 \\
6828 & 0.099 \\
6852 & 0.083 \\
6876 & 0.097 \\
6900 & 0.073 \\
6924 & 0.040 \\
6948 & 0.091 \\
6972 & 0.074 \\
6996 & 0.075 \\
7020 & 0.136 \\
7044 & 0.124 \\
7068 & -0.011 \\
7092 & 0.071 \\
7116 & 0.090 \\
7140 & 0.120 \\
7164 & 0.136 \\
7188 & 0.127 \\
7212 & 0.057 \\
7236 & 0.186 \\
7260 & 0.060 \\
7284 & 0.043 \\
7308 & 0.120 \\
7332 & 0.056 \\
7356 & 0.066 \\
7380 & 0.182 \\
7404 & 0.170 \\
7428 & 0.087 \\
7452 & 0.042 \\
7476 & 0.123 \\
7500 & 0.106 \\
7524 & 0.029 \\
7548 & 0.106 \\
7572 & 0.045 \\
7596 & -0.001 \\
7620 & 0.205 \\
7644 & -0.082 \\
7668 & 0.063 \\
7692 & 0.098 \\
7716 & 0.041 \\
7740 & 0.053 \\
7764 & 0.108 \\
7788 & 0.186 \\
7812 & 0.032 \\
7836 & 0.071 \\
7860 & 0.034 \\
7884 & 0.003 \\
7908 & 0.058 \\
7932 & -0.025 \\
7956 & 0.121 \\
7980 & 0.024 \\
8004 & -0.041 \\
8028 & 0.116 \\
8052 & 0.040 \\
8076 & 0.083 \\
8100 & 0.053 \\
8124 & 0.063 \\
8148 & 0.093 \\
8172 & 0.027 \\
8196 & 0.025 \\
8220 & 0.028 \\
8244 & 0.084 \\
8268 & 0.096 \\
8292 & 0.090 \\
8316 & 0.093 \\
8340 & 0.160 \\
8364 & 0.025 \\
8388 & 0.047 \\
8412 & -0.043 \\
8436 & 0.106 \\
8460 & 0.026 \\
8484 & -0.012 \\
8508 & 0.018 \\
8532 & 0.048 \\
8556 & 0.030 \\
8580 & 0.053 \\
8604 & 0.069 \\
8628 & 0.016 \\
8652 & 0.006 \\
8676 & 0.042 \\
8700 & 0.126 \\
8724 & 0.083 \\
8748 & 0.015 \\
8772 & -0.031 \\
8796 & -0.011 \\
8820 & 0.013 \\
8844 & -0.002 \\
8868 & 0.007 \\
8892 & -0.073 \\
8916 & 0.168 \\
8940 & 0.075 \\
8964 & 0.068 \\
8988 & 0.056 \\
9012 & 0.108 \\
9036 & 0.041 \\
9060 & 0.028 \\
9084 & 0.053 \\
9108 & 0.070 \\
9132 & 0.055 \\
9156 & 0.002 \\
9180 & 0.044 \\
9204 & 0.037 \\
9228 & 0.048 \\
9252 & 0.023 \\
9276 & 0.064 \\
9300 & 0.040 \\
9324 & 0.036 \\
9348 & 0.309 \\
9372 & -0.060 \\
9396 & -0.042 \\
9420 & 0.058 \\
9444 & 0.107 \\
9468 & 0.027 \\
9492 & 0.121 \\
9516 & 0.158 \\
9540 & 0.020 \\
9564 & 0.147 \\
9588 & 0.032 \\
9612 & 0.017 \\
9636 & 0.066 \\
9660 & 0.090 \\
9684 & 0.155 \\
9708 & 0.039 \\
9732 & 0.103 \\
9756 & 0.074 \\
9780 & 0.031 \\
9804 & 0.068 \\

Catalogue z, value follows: 1.504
